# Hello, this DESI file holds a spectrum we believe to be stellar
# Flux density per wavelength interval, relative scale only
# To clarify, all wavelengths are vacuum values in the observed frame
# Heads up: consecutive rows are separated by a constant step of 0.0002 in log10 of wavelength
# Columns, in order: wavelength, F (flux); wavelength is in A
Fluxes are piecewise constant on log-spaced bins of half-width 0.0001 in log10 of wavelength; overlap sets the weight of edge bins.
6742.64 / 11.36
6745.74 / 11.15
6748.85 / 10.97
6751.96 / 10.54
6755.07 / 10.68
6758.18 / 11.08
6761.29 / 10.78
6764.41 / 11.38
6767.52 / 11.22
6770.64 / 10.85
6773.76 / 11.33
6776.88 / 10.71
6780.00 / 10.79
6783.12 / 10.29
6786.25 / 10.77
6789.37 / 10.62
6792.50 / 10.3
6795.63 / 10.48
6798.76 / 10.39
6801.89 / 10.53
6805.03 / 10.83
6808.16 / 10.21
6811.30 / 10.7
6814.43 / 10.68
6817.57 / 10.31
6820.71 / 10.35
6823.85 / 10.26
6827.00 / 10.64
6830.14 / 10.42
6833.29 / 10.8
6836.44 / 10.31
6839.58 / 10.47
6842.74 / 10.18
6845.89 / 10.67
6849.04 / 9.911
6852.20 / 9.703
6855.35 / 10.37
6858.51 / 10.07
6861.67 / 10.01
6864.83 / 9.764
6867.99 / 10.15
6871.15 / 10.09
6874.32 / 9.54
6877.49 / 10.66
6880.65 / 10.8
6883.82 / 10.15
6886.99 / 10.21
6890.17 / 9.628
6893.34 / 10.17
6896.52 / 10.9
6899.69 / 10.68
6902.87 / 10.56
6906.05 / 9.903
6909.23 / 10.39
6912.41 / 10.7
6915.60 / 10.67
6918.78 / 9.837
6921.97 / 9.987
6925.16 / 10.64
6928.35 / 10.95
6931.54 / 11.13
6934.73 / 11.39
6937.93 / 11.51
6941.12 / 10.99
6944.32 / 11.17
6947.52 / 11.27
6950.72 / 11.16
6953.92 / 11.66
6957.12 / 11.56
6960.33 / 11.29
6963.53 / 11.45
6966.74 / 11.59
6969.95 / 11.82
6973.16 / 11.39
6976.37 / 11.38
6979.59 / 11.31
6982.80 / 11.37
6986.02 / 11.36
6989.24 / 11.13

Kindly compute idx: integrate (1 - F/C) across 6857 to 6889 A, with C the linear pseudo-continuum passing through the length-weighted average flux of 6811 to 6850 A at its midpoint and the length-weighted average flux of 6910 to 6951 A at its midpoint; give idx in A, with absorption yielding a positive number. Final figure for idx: 1.4 A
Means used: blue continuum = 10.4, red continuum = 10.9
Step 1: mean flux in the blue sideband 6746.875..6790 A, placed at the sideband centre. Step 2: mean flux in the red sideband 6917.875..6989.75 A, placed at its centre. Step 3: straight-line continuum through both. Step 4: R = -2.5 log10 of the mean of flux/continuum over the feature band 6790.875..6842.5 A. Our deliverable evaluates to 0.05 mag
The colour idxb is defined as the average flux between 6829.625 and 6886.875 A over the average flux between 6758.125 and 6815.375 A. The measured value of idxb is 1.0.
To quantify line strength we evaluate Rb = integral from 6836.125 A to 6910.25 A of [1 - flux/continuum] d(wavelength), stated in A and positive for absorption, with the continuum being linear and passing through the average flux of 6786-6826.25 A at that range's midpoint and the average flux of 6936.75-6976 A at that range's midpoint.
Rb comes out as 4.62 A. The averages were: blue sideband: 10.5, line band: 10.2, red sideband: 11.4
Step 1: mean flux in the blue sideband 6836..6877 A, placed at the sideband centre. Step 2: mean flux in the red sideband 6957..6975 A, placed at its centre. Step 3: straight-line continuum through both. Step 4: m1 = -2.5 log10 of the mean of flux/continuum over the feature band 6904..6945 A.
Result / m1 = 0.03 mag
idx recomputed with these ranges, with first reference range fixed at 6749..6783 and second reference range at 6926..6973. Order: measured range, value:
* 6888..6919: 2.40 A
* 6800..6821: 0.94 A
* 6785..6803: 0.77 A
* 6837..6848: 0.68 A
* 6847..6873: 2.61 A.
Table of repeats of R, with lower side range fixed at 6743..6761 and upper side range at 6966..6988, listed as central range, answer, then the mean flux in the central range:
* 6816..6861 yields 0.08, 10.3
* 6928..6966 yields 0.01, 11.3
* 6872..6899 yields 0.10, 10.3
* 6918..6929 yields 0.10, 10.3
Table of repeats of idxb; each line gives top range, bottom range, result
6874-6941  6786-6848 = 1.00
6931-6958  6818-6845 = 1.09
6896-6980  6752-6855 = 1.04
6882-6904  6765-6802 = 0.96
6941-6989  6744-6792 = 1.05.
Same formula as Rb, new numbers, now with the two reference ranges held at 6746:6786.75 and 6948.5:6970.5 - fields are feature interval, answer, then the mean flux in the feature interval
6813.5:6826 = 0.74 A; 10.4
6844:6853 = 0.82 A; 10.1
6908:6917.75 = 0.68 A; 10.6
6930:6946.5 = 0.26 A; 11.2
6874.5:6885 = 0.77 A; 10.4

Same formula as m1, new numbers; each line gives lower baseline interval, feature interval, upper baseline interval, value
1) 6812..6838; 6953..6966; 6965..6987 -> -0.013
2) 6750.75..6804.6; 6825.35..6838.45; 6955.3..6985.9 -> 0.042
